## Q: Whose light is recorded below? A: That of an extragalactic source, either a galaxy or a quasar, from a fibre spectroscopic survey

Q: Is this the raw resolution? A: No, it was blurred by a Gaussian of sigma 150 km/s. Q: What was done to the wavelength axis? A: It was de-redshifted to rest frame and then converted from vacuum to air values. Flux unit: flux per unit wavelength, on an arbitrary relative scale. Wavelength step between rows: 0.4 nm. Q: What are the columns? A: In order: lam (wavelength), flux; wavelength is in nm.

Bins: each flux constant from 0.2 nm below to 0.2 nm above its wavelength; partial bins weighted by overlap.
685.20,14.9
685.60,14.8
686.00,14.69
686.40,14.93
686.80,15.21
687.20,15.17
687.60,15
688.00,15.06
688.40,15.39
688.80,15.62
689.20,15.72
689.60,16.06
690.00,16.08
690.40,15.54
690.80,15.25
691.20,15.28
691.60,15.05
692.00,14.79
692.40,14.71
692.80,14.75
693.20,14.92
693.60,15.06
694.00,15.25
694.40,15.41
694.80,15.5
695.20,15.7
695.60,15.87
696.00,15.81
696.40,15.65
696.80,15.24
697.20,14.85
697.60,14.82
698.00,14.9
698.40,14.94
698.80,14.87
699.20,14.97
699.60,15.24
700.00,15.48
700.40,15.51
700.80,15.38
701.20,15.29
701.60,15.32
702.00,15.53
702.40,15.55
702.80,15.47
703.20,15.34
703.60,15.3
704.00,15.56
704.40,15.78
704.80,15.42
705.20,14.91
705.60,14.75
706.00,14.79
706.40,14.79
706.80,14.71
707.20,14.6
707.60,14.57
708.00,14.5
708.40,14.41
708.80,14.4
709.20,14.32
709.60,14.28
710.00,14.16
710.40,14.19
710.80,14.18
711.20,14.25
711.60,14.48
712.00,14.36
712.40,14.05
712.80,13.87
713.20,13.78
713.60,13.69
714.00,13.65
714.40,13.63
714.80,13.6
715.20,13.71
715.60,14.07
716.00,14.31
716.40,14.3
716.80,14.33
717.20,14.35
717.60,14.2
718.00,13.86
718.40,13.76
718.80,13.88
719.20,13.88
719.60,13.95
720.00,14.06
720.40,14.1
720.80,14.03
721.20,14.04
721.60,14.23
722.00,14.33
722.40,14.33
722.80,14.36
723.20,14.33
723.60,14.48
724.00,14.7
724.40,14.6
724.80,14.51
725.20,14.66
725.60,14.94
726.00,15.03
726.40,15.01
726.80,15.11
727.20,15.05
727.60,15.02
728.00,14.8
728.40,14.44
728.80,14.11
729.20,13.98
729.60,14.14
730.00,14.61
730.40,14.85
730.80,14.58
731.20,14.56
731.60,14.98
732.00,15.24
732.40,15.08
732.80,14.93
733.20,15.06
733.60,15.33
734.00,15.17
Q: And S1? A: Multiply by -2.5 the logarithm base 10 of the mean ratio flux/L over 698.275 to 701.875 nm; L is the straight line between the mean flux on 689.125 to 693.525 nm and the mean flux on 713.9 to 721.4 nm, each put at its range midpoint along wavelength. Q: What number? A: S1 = -0.03 mag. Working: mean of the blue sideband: 15.3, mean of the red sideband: 14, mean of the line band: 15.2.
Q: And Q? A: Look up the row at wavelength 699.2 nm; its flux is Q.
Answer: 14.97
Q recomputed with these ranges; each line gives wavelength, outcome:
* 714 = 13.65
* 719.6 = 13.95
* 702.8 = 15.47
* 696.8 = 15.24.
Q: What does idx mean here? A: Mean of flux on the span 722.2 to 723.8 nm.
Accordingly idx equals 14.4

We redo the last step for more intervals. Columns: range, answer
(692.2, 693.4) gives 14.8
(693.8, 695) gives 15.4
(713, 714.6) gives 13.7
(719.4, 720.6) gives 14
